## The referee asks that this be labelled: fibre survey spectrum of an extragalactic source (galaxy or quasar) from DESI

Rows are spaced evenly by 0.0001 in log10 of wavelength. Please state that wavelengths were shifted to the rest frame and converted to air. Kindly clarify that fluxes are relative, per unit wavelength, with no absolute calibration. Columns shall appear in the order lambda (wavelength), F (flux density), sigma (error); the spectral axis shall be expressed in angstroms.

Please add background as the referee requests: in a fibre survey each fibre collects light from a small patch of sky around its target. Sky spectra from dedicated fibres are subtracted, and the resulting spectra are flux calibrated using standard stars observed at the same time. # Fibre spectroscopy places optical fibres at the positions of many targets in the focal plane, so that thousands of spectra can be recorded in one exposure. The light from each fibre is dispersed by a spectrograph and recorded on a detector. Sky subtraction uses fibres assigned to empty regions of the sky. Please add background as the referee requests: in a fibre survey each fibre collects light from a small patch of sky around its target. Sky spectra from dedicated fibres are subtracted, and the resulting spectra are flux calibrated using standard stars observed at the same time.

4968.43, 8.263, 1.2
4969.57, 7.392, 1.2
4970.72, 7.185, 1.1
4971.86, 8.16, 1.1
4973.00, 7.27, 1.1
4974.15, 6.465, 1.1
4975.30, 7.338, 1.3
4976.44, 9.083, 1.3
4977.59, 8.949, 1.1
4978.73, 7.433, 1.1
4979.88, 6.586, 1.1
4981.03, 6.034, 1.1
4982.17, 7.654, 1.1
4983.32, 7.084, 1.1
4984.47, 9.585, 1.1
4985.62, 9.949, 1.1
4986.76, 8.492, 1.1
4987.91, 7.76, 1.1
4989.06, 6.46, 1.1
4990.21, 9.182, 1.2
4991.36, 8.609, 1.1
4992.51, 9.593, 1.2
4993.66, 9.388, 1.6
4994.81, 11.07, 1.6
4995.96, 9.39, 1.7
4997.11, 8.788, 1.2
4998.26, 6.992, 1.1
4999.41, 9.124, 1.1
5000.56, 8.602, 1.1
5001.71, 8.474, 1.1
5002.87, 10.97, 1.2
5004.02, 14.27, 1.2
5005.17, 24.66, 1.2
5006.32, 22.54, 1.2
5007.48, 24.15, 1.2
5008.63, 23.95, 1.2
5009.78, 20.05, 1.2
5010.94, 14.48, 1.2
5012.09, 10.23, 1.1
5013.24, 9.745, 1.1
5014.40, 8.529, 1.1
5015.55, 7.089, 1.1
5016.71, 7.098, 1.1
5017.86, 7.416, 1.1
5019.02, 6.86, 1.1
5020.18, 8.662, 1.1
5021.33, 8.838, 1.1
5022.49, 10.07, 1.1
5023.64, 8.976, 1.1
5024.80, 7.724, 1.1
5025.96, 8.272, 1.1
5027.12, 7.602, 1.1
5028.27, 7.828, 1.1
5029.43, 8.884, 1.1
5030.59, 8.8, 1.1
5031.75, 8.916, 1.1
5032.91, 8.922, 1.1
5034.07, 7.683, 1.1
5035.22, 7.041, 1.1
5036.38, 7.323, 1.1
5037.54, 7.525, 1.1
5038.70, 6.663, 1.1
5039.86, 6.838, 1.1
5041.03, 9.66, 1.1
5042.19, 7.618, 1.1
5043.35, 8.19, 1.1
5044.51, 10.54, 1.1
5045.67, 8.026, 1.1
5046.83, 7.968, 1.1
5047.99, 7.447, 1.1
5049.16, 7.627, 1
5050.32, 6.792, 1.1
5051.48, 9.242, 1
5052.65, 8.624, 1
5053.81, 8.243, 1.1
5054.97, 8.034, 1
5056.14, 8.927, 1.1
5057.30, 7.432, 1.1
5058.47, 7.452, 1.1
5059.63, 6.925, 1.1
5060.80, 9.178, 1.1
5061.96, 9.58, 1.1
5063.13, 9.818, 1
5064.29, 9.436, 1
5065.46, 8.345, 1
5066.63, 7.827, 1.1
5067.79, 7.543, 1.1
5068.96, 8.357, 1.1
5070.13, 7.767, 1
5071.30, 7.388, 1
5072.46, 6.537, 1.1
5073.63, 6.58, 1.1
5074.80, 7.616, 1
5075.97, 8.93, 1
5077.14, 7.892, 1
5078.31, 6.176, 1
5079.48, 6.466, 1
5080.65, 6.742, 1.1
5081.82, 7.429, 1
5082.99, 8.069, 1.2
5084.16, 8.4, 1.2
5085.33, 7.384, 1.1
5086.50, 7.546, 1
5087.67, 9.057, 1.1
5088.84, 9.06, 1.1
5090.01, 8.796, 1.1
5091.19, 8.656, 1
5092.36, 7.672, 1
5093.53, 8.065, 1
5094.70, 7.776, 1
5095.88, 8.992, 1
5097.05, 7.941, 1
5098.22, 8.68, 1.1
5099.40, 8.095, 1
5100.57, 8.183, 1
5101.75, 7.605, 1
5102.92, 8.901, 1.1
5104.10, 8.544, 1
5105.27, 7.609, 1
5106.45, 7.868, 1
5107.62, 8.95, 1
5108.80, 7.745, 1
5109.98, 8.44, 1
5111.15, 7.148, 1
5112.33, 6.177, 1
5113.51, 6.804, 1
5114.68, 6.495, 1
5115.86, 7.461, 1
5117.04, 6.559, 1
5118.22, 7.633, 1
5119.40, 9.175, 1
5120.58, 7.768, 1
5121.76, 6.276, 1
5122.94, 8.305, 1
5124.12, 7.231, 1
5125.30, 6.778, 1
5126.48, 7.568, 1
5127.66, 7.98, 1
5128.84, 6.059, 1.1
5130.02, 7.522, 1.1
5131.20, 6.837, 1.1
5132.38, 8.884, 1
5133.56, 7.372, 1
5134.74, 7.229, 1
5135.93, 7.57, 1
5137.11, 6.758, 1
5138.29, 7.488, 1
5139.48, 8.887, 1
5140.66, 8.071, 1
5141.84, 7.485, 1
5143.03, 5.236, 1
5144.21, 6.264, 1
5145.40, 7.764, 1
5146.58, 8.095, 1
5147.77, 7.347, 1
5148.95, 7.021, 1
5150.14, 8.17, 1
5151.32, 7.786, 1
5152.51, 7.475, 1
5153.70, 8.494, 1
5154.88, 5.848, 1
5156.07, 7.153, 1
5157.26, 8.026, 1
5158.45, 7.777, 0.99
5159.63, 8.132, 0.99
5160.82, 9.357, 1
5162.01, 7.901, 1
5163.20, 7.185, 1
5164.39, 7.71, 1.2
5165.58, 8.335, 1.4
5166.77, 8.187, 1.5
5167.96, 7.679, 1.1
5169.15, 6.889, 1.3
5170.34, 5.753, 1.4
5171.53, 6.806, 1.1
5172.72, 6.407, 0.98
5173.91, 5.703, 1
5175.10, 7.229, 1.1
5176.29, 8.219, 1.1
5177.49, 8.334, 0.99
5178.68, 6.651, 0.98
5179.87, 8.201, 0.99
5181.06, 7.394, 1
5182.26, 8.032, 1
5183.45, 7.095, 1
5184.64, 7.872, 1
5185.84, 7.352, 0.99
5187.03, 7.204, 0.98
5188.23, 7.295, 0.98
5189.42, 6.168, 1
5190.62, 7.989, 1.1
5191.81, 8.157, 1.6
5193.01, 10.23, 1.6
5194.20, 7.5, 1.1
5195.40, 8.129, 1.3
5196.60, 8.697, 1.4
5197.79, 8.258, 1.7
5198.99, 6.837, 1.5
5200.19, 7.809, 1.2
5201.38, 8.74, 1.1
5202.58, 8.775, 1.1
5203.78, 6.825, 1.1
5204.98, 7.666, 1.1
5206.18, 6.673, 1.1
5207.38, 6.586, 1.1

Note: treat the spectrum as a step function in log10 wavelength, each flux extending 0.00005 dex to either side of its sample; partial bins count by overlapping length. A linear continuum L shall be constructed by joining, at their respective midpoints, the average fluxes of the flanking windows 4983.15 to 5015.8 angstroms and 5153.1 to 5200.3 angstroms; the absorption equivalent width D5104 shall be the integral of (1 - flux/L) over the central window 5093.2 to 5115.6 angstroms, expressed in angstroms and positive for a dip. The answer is 3.4 angstroms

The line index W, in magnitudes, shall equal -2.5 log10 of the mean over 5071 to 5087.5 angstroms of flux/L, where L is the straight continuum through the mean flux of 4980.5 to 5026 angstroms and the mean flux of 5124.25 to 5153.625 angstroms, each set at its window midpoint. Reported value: 0.19 mag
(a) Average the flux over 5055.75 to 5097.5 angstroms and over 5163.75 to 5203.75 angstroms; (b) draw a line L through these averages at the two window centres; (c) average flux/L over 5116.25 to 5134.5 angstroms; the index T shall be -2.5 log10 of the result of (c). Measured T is 0.05 mag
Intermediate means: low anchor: 7.99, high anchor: 7.61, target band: 7.46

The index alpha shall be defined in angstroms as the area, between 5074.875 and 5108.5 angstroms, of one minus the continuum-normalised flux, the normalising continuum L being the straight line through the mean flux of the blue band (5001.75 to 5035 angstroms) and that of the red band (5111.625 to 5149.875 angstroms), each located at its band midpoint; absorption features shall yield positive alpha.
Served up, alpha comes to 2.6 angstroms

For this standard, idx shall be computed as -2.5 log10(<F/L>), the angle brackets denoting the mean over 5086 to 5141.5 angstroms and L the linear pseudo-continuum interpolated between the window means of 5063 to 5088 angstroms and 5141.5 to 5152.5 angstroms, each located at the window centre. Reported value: -0.04 mag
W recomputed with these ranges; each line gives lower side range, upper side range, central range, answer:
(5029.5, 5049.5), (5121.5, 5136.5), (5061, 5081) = -0.004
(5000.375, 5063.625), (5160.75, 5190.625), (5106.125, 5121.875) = 0.130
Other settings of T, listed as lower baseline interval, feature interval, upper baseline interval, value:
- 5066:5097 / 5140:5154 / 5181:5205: 0.06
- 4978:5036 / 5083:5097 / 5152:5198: 0.07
